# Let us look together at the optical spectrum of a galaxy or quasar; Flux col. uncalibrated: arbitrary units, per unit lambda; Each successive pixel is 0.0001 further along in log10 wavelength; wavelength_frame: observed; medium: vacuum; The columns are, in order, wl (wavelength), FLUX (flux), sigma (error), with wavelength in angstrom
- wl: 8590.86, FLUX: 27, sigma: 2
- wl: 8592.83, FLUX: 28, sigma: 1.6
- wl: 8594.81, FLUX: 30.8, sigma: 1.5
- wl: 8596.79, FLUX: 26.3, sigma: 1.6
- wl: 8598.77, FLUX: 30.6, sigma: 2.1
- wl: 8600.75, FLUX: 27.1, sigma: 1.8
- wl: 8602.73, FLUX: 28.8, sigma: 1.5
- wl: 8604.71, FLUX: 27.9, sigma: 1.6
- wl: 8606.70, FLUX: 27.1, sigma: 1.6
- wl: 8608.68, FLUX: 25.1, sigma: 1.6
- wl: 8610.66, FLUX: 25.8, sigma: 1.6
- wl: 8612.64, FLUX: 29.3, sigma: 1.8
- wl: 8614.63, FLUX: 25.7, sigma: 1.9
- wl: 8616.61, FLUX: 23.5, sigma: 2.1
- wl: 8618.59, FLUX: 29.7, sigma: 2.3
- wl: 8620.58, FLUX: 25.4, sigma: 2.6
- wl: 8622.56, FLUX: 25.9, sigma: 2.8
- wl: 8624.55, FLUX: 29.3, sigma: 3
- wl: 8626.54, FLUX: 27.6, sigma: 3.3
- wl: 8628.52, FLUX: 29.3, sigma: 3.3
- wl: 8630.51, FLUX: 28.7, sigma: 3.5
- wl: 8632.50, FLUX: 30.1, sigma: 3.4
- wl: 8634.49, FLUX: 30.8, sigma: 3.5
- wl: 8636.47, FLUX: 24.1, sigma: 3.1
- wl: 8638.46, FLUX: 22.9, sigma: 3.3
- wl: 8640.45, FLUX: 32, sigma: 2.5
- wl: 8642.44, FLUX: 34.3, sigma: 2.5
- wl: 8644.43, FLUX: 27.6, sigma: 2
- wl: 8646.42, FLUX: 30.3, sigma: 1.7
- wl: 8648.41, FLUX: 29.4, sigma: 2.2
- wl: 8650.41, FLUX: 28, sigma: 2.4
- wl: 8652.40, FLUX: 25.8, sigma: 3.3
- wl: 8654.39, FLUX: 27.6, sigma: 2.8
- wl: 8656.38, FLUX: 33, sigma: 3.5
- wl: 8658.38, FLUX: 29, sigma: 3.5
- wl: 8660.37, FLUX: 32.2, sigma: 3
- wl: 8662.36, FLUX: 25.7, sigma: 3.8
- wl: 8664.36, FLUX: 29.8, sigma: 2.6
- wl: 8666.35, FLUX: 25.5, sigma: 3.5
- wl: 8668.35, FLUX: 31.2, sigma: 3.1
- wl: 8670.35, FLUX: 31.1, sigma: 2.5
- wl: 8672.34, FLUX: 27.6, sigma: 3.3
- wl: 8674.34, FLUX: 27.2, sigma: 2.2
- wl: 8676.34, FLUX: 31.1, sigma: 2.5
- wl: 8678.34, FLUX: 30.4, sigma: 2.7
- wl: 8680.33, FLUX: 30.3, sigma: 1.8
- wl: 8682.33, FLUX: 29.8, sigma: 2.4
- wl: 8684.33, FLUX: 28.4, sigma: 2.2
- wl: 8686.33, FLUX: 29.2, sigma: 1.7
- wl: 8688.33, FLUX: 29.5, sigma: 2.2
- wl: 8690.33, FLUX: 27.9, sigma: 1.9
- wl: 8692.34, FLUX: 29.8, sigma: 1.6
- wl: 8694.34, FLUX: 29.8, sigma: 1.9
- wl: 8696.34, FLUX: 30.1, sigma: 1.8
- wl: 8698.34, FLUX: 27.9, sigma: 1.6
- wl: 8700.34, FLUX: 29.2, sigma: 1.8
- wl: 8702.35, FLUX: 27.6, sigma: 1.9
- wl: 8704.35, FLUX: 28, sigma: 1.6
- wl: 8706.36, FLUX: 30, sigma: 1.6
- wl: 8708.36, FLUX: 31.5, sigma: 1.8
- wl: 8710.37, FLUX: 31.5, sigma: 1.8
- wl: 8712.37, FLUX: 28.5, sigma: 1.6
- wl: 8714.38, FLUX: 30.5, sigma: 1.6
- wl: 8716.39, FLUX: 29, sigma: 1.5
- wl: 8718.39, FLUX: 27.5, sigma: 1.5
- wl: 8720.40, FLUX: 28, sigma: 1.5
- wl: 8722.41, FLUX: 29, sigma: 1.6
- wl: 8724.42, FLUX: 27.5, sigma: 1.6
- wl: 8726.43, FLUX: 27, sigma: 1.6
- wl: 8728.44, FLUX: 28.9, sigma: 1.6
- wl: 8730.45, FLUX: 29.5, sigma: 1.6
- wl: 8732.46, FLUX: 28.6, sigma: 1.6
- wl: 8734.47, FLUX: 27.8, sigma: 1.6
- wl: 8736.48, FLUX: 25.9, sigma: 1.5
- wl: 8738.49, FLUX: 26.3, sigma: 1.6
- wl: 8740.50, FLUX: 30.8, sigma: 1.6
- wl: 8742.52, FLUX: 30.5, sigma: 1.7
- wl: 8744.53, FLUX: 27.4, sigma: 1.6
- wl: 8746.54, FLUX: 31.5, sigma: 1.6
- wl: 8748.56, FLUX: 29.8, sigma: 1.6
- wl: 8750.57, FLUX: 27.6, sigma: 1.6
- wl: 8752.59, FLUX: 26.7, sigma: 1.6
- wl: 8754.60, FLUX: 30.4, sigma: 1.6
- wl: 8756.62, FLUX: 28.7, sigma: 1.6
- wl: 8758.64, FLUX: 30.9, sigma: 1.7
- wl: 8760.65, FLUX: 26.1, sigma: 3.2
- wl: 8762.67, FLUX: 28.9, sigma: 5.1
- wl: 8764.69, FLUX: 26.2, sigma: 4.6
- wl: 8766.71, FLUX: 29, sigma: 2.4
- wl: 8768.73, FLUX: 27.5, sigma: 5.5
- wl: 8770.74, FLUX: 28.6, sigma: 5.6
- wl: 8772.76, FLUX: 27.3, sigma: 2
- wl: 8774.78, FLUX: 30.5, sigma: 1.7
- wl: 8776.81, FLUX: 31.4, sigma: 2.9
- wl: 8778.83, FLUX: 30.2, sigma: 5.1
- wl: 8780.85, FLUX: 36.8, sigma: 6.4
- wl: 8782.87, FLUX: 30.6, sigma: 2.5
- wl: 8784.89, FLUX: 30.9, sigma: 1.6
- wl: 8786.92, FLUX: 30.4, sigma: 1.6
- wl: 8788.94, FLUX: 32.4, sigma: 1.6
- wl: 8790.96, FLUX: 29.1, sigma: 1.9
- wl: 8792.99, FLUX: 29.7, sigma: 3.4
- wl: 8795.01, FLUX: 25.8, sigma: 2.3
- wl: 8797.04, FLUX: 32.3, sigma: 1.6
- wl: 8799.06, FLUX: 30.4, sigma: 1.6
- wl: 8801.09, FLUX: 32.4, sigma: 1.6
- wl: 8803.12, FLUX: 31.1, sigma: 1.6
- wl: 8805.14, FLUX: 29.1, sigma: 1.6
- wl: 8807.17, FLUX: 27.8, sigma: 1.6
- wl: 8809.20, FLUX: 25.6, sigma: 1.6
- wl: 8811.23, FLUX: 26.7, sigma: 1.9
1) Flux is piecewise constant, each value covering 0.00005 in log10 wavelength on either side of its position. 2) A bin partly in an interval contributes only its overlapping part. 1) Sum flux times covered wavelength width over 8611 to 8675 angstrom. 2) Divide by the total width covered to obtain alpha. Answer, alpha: 28.4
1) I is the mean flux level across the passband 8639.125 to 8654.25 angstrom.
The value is 29.4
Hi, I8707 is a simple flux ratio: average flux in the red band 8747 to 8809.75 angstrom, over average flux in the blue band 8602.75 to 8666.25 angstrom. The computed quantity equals 1.0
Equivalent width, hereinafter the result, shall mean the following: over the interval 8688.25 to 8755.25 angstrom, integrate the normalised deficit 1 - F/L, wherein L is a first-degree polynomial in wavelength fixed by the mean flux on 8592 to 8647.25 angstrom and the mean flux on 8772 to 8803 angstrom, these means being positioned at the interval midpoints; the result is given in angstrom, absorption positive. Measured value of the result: 1.8 angstrom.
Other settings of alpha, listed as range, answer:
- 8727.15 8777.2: 28.6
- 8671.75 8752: 29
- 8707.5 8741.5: 28.7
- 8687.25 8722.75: 29.2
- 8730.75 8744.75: 28.3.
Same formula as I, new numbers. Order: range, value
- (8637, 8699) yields 29.1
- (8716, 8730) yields 28.1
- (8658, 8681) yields 29.3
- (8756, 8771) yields 28.2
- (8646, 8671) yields 29.1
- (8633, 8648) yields 28.9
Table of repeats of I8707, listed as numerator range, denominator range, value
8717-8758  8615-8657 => 1.01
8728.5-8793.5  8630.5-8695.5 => 1.01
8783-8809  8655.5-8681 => 1.02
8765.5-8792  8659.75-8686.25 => 1.04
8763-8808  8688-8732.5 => 1.03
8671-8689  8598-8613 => 1.06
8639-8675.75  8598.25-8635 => 1.06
